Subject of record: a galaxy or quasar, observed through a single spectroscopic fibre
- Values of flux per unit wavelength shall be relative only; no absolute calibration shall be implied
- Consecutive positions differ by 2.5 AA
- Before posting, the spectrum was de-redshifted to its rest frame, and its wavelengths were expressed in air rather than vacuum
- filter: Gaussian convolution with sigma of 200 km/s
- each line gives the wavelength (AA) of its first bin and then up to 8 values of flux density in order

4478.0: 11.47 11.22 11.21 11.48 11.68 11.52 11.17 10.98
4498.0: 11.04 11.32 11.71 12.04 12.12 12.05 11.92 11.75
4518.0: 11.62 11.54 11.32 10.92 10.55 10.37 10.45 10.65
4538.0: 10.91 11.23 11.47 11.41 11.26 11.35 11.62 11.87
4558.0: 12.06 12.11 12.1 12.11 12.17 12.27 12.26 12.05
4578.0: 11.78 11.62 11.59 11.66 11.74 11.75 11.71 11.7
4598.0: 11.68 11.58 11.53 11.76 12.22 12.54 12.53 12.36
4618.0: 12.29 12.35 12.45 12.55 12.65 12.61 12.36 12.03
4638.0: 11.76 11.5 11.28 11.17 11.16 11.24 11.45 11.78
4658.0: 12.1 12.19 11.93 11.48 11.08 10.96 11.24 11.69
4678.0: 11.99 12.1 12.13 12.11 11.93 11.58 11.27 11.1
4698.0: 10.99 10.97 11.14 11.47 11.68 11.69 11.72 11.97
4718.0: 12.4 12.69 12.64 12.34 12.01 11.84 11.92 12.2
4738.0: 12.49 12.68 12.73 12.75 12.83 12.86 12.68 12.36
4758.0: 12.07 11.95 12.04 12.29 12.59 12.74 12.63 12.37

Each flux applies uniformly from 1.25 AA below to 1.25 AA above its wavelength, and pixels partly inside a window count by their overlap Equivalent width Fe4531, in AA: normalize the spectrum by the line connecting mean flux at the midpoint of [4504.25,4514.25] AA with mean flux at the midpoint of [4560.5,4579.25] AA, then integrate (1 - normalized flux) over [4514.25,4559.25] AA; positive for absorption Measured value 3.07 AA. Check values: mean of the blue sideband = 12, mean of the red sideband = 12.1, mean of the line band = 11.2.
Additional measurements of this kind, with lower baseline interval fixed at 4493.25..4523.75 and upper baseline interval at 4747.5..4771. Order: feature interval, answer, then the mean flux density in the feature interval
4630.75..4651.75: 0.7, 11.6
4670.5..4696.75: 1.1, 11.7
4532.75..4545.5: 0.7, 11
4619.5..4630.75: -0.5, 12.5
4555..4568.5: -0.3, 12.1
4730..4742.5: 0.1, 12.3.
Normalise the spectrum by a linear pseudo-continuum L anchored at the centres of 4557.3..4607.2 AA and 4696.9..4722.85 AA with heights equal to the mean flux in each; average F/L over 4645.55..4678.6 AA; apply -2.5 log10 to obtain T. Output 0.02 mag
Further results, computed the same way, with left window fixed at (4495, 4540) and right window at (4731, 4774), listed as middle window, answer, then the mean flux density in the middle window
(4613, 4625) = -0.054 mag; 12.4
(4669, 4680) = 0.052 mag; 11.5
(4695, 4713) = 0.081 mag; 11.3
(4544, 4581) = -0.033 mag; 11.9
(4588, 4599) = -0.004 mag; 11.7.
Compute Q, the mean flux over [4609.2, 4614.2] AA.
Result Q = 12.5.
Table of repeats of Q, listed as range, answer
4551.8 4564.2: 12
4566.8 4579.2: 12.1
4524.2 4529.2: 10.7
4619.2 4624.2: 12.4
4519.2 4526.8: 11.3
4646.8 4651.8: 11.2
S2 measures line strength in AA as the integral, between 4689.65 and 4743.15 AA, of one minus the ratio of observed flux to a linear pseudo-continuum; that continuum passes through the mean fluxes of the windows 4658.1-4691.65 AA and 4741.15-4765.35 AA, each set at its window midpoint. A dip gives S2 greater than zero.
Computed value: 1.14 AA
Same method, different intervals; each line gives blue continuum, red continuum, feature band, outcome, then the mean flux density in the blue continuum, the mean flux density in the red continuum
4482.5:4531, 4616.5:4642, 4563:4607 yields 0.4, 11.4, 12.2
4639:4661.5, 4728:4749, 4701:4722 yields 0.5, 11.5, 12.4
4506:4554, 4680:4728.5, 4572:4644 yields -3.0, 11.3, 11.8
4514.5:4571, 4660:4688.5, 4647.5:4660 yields 0.1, 11.4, 11.7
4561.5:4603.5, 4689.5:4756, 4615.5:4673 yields 0.5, 11.8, 12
